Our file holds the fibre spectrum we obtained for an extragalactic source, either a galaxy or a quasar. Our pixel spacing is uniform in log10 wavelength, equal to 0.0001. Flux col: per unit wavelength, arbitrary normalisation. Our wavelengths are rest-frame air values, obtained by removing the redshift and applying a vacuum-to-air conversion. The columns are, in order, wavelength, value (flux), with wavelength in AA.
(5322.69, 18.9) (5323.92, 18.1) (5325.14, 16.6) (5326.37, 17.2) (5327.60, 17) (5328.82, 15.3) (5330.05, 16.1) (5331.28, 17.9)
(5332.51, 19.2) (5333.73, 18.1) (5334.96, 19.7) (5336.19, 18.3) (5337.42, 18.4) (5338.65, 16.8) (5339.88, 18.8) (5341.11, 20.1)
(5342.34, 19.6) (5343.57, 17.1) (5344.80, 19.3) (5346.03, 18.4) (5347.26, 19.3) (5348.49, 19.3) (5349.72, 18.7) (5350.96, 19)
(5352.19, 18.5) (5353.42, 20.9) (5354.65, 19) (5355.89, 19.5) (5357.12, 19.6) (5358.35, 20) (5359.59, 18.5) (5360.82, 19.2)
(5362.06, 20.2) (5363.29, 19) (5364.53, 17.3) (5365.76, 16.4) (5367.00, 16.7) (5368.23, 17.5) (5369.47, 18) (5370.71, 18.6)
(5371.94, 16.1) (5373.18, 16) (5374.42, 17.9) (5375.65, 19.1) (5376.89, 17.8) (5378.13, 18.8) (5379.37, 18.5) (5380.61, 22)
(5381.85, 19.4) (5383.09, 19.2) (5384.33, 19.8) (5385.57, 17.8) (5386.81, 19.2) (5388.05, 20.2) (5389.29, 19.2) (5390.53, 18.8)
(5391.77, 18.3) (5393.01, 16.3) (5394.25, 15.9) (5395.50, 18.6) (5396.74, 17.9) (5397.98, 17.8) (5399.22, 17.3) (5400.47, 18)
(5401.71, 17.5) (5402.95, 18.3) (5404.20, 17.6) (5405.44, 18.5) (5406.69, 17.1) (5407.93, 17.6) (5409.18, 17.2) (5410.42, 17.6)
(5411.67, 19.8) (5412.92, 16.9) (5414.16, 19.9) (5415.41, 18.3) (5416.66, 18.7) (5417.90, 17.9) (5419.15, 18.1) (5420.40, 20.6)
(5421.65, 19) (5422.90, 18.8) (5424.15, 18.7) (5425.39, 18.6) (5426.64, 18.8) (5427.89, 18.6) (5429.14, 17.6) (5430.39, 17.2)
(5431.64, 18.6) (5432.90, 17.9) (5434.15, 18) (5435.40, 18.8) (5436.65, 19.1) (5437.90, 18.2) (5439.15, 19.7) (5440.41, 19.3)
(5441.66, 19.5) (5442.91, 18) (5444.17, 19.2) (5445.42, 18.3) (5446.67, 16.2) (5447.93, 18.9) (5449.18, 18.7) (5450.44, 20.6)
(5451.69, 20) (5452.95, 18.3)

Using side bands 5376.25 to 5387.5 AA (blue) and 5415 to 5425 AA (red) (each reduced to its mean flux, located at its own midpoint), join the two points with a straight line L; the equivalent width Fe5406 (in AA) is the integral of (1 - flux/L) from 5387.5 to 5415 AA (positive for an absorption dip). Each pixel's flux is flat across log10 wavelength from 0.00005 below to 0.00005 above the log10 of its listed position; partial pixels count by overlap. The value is 1.39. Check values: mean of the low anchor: 19.2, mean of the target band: 18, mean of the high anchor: 18.8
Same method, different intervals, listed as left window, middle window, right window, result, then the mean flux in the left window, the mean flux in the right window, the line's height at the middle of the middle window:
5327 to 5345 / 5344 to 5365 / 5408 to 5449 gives -1.14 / 18.1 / 18.5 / 18.2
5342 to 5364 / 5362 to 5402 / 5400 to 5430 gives 1.22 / 19.2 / 18.3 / 18.8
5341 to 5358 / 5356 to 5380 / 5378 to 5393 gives 1.20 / 19.2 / 19.2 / 19.2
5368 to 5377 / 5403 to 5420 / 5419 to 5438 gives 0.13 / 17.6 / 18.6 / 18.3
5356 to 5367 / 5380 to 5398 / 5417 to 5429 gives 0.00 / 18.7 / 18.7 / 18.7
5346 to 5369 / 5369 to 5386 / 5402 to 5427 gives 0.12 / 18.8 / 18.4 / 18.7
